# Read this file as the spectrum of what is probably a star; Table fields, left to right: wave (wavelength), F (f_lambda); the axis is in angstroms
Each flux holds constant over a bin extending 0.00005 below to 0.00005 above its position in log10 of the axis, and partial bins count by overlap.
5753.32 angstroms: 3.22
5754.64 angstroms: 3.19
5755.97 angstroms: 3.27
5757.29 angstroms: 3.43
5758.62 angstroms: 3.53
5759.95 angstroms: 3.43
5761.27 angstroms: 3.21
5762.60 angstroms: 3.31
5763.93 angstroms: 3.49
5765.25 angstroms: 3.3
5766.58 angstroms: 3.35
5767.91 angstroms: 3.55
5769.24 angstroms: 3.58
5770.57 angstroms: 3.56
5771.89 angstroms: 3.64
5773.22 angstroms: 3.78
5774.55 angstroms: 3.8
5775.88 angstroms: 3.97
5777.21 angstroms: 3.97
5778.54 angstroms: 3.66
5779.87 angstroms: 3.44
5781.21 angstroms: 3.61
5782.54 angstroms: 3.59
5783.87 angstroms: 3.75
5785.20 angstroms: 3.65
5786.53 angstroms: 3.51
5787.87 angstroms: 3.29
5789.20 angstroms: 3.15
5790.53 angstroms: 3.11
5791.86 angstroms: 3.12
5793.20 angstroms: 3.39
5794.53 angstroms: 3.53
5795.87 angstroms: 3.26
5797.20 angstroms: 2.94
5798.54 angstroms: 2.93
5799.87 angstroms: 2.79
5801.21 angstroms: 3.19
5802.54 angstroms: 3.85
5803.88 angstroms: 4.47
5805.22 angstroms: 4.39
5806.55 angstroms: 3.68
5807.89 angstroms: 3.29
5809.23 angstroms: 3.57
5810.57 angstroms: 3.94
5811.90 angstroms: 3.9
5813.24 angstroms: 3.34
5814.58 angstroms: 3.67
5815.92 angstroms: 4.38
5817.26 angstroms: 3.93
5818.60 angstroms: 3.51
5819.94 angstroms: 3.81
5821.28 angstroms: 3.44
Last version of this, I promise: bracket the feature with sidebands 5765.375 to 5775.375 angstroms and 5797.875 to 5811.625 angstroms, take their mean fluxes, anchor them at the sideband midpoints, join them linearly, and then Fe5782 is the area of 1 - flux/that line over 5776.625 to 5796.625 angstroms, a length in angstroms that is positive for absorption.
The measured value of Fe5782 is 0.8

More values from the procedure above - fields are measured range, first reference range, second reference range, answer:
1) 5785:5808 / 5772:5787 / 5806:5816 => 1.70 angstroms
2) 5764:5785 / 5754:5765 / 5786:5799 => -2.16 angstroms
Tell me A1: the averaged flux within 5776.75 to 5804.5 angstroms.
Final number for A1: 3.43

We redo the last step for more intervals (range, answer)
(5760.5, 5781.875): 3.58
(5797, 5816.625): 3.64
